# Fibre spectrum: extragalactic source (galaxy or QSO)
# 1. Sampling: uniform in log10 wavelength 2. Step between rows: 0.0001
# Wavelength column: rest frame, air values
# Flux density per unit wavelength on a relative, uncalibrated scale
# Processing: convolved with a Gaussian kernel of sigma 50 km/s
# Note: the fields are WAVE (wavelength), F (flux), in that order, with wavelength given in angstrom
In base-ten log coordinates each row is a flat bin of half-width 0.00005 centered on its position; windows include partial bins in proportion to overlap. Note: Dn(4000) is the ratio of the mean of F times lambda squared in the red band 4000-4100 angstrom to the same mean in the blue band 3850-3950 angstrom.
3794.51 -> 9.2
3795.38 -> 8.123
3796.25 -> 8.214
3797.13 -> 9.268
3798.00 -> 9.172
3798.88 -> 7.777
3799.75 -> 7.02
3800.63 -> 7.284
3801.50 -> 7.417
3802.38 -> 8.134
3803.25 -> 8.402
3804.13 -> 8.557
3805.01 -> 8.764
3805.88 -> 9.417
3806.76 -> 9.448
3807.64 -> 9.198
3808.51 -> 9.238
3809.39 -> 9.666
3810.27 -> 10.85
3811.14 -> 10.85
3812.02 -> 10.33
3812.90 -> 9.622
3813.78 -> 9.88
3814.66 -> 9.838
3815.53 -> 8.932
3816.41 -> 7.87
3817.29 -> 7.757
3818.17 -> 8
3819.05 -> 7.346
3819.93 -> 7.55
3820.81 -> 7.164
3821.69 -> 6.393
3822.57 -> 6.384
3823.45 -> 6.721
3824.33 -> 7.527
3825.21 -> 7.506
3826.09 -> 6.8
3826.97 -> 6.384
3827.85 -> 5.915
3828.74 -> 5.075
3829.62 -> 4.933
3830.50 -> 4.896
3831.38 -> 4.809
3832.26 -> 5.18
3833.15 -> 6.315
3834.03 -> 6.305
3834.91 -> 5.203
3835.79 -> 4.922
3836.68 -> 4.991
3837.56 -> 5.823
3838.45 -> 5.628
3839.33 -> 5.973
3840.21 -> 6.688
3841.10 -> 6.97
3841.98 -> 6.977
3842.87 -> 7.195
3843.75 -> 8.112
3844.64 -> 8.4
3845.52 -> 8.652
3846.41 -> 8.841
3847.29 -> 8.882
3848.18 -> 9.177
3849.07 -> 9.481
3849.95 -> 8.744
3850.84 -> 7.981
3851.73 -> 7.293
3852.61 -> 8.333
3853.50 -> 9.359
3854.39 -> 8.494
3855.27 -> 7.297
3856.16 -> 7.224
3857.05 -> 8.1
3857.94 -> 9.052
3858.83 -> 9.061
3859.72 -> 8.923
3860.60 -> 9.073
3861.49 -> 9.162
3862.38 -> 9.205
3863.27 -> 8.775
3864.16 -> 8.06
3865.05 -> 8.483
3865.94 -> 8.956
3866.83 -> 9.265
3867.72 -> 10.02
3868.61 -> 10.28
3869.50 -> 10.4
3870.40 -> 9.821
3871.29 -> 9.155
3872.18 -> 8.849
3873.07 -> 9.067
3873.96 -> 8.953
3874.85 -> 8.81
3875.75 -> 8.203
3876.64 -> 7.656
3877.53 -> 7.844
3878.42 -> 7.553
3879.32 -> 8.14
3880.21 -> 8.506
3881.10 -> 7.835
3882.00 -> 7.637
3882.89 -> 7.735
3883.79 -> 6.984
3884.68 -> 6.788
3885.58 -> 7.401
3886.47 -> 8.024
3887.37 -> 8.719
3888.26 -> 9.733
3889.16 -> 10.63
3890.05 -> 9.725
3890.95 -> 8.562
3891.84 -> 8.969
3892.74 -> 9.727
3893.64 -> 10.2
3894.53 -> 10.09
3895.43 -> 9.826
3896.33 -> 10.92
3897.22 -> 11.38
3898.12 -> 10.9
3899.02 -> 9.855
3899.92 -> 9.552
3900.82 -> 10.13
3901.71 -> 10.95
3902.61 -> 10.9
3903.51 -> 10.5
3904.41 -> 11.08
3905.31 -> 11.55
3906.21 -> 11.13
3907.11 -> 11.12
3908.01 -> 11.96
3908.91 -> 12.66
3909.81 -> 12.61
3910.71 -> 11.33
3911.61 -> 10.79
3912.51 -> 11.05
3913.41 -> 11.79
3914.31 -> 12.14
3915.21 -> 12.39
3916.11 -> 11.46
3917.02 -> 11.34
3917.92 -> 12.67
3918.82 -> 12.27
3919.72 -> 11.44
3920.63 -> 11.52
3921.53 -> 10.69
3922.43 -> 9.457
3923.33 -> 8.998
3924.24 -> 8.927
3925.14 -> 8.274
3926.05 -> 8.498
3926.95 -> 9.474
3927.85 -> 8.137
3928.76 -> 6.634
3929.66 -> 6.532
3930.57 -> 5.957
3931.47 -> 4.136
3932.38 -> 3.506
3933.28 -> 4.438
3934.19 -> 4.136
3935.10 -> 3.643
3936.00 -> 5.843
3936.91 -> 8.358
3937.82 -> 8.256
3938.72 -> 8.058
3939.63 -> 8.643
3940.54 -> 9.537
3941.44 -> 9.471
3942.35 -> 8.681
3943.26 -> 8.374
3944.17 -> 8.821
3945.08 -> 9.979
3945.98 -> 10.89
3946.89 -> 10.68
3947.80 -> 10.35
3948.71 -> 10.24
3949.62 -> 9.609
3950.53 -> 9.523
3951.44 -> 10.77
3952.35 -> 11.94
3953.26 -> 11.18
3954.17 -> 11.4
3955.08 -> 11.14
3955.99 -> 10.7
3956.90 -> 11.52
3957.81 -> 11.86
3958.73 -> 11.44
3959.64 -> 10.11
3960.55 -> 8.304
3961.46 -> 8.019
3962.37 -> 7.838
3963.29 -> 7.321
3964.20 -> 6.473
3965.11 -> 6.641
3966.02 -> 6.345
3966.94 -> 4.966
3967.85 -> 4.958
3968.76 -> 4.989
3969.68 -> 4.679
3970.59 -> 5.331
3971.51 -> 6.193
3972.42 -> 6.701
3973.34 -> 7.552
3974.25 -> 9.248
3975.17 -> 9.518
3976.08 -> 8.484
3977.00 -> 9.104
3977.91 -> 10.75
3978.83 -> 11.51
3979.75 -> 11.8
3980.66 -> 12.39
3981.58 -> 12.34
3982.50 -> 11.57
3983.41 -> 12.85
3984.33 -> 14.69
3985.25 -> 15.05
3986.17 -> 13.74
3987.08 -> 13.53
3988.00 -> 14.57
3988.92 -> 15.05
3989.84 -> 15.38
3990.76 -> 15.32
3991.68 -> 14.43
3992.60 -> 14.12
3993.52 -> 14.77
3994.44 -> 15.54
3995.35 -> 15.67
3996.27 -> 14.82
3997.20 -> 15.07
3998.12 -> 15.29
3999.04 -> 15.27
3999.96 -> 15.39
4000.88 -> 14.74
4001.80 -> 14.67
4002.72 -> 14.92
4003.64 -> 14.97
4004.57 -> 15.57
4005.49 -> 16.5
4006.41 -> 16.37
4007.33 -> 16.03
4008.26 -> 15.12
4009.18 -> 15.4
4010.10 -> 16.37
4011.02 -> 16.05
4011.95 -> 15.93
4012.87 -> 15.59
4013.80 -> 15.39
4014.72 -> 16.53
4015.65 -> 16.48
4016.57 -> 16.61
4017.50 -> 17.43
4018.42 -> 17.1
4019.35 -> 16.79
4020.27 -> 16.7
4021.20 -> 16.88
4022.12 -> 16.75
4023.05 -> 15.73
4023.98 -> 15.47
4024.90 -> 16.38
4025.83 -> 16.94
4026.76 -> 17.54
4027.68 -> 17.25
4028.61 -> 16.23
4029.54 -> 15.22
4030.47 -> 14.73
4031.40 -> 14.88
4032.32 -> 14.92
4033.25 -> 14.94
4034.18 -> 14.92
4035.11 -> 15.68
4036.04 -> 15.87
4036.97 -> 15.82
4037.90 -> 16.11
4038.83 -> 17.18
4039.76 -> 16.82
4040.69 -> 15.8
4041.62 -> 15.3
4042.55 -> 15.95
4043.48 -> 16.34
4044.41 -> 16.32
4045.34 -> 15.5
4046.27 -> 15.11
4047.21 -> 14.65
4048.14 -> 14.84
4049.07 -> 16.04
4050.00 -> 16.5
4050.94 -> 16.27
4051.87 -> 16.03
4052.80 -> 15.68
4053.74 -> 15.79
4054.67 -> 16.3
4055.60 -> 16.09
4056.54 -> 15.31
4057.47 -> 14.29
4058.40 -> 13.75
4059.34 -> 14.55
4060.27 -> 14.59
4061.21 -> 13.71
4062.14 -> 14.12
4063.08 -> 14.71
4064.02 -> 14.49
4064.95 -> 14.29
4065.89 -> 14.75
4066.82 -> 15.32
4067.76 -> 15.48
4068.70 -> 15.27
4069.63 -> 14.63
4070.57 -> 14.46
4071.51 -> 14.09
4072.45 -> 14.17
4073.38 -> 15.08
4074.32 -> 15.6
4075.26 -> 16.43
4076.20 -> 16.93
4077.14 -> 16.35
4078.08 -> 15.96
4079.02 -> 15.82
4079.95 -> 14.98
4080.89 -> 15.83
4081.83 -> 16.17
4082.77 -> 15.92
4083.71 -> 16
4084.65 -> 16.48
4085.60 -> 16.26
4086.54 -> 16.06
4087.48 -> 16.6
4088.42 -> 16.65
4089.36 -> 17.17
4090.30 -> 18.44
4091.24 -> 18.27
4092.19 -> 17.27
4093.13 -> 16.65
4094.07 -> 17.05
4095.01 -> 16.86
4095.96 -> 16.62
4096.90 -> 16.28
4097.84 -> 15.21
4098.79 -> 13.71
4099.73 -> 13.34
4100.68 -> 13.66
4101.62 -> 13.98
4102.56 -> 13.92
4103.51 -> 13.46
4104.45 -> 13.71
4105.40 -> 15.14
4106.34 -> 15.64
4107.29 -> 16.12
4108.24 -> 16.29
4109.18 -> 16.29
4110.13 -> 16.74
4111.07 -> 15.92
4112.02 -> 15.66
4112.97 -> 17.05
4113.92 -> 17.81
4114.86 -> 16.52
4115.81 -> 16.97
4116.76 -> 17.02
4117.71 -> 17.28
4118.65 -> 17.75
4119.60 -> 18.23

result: 1.85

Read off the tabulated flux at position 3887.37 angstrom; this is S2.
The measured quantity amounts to 8.719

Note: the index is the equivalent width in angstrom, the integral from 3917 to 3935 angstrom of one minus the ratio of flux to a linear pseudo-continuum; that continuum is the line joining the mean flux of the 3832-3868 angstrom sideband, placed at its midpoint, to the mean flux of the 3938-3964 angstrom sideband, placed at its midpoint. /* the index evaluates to 2.1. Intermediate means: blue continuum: 7.83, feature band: 8.18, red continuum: 9.82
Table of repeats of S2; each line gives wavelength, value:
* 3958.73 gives 11.44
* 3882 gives 7.637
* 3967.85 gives 4.958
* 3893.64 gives 10.2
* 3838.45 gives 5.628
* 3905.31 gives 11.55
